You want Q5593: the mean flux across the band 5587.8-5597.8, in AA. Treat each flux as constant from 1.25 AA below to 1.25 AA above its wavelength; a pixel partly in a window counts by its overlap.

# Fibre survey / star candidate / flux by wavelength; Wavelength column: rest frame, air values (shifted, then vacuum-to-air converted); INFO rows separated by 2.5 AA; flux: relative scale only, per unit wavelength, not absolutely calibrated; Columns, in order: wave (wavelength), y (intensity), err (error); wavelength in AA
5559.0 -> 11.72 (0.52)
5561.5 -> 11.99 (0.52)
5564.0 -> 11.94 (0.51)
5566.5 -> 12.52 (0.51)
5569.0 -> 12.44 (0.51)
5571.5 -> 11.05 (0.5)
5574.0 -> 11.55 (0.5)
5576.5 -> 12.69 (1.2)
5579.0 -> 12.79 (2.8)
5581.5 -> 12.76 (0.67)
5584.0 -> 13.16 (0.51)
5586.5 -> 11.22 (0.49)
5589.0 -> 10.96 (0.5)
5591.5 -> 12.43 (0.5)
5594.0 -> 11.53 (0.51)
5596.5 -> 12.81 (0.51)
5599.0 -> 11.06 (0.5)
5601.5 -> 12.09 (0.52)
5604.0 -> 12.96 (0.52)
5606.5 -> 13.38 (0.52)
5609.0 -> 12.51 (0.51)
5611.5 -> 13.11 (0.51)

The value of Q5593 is 11.9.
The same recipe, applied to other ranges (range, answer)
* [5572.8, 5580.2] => 12.3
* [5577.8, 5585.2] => 12.9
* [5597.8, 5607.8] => 12.4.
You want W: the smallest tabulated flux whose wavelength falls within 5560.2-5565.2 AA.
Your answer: 11.94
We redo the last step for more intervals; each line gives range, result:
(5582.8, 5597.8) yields 10.96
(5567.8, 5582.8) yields 11.05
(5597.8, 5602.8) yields 11.06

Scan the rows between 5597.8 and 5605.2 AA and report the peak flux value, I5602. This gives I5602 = 12.96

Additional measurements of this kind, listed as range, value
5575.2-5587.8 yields 13.16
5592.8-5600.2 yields 12.81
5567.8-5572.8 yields 12.44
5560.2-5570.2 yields 12.52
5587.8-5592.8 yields 12.43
